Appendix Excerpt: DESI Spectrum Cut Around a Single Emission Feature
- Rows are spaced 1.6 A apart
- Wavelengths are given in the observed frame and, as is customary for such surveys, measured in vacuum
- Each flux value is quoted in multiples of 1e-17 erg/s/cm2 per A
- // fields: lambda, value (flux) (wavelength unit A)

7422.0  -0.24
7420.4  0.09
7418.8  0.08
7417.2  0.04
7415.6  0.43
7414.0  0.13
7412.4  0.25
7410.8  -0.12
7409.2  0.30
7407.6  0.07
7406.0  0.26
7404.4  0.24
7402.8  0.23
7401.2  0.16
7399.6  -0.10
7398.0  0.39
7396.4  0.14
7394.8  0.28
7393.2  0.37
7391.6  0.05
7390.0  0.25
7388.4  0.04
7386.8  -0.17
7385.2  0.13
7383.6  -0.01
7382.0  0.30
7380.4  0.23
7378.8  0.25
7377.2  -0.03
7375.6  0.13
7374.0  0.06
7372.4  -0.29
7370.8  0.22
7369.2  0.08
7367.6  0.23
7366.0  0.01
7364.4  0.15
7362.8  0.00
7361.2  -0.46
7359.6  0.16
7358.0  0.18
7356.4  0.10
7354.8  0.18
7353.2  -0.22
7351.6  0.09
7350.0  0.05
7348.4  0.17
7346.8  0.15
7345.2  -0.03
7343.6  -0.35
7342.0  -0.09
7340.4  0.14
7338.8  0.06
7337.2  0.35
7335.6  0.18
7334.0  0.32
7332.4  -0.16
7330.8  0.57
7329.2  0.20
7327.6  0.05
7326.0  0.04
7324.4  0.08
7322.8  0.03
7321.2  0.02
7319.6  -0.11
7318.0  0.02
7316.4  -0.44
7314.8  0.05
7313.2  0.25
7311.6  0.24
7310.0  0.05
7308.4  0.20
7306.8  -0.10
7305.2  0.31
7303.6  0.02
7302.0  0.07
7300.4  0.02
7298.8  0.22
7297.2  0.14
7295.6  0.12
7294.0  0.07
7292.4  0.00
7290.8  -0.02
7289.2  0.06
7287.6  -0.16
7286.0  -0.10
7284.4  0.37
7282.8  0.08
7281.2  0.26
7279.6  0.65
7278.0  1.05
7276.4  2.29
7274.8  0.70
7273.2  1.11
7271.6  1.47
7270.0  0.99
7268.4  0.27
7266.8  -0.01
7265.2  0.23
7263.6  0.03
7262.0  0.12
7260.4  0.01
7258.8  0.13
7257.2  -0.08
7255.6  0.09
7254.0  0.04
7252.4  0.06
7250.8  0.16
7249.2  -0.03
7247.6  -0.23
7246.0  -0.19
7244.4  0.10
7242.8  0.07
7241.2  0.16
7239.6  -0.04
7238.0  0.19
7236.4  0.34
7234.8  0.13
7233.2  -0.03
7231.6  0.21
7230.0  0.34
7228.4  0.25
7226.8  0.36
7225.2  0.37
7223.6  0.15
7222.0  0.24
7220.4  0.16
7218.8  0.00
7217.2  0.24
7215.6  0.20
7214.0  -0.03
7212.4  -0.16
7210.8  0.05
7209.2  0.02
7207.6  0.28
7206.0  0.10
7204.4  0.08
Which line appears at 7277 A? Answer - [O II] 3727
